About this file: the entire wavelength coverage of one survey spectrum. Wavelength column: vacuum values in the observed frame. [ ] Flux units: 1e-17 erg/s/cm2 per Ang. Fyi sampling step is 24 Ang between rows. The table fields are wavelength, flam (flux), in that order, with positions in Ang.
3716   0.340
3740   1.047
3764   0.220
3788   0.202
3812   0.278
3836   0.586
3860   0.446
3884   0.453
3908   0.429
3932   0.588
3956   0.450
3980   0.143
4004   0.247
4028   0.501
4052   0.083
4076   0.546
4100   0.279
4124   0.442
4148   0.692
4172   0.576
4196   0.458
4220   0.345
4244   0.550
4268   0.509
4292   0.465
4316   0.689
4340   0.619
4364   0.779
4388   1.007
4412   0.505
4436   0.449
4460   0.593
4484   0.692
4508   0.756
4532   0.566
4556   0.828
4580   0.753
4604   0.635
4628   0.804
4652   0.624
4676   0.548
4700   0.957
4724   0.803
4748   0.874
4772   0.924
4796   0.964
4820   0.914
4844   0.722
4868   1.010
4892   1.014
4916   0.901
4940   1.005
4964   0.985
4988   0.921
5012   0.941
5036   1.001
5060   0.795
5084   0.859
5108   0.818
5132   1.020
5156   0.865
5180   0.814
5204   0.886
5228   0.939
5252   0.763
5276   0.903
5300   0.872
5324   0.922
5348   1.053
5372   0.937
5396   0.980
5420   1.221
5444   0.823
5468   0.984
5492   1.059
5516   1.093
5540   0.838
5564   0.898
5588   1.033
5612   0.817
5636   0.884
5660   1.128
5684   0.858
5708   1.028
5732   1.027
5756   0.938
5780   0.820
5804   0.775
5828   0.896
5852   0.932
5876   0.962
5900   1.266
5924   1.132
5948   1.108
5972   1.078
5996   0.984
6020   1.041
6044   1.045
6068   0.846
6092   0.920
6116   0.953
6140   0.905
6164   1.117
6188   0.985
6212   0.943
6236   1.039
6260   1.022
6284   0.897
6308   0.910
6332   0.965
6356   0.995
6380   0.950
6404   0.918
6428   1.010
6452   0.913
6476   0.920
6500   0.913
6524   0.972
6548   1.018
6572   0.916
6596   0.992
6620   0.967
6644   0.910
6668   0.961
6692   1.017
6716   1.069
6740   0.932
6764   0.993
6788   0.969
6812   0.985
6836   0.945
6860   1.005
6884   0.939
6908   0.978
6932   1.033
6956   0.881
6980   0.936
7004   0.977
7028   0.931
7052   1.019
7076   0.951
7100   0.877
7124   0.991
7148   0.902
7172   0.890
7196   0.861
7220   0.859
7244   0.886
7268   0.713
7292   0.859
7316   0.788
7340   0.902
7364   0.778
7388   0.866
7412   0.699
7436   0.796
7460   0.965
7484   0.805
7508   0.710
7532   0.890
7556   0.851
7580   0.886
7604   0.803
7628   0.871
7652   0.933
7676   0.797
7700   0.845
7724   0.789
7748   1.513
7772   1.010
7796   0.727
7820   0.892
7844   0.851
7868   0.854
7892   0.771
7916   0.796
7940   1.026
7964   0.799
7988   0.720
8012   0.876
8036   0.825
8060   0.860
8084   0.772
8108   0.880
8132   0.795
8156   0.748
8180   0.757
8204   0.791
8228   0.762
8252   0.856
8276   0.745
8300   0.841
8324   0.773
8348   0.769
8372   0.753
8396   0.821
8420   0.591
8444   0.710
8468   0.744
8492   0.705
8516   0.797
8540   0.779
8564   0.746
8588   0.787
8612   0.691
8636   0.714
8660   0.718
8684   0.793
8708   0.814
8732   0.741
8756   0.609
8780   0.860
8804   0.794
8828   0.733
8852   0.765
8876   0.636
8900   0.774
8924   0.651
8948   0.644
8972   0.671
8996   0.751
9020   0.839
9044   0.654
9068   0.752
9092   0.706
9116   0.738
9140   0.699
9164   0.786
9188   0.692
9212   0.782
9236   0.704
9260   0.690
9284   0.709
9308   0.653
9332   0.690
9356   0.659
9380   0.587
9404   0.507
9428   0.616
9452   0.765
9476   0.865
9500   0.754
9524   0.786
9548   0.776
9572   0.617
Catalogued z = 0.18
